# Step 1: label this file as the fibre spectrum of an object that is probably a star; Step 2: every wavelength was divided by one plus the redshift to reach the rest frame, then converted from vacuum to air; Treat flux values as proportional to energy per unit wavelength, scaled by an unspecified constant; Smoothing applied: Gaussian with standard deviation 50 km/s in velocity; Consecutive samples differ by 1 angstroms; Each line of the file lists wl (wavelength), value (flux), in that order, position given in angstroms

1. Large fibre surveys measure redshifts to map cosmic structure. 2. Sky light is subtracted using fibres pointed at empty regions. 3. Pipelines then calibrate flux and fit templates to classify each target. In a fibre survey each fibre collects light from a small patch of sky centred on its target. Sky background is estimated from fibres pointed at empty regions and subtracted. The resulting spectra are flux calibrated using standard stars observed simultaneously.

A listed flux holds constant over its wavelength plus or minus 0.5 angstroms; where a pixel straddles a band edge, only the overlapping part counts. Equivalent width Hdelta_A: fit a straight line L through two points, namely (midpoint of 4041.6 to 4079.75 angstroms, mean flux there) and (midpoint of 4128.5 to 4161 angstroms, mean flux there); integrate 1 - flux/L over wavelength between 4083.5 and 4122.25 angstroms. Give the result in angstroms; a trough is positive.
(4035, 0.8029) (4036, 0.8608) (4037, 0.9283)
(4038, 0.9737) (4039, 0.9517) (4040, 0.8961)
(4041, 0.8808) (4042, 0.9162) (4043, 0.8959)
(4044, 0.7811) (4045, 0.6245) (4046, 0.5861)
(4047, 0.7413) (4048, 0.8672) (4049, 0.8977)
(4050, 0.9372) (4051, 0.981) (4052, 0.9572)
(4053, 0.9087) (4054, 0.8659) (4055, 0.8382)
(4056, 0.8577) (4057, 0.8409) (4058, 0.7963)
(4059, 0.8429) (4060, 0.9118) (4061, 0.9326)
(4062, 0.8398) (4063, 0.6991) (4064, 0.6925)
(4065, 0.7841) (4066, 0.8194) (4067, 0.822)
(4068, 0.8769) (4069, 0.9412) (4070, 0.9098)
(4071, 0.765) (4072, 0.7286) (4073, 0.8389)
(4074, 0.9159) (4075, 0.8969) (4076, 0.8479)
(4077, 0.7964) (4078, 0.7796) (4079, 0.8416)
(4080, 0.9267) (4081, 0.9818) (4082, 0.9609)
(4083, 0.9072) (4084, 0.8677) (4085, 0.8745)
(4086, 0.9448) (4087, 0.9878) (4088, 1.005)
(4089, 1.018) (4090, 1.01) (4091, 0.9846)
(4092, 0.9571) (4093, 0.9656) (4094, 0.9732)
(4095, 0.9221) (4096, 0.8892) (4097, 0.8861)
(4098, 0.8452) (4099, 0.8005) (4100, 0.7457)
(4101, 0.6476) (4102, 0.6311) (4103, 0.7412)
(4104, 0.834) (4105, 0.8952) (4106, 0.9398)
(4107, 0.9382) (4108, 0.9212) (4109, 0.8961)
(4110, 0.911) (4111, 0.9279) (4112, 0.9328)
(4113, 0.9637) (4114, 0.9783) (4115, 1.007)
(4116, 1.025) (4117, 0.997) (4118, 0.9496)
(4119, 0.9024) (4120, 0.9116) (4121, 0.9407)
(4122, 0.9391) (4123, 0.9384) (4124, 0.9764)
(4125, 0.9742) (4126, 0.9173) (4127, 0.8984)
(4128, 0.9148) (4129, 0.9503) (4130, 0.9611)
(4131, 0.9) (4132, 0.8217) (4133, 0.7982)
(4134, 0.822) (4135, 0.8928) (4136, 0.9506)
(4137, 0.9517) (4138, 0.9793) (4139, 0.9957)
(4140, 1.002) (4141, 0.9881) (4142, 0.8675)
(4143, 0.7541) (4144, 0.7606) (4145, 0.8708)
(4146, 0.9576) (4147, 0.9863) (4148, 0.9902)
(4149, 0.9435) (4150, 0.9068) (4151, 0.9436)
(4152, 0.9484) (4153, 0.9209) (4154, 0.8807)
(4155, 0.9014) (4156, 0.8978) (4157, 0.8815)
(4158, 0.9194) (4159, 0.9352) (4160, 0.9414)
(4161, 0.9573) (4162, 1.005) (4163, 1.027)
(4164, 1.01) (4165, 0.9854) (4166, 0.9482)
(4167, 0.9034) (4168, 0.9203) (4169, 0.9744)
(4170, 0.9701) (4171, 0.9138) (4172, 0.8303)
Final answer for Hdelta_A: -1.55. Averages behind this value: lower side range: 0.837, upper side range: 0.914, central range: 0.91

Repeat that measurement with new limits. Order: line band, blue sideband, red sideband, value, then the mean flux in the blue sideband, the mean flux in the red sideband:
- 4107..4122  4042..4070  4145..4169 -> -0.80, 0.838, 0.943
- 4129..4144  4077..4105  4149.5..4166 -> 0.34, 0.885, 0.942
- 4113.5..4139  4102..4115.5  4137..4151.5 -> -0.52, 0.904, 0.926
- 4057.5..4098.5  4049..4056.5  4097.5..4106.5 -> -1.96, 0.906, 0.787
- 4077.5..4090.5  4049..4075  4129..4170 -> -0.88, 0.854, 0.926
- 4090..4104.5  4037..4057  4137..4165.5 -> 0.75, 0.862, 0.935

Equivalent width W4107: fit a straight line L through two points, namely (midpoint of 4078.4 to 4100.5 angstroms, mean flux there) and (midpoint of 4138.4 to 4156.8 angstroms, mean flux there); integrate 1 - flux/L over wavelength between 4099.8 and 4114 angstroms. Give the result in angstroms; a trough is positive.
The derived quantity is 1.0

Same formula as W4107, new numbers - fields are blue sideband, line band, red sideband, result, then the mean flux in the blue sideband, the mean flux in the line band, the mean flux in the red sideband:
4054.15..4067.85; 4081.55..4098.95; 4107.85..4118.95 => -0.80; 0.824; 0.937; 0.954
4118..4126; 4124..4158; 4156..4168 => 1.13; 0.94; 0.914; 0.952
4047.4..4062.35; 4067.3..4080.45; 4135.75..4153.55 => 0.64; 0.884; 0.85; 0.928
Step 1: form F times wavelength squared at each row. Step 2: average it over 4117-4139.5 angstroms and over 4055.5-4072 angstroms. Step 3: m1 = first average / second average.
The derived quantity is 1.1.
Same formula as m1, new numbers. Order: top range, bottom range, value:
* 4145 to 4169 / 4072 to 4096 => 1.07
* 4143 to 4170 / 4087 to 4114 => 1.07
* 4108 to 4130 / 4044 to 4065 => 1.18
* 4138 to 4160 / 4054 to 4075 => 1.15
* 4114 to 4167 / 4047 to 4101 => 1.10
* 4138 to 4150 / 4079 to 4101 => 1.03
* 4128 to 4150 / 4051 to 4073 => 1.12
